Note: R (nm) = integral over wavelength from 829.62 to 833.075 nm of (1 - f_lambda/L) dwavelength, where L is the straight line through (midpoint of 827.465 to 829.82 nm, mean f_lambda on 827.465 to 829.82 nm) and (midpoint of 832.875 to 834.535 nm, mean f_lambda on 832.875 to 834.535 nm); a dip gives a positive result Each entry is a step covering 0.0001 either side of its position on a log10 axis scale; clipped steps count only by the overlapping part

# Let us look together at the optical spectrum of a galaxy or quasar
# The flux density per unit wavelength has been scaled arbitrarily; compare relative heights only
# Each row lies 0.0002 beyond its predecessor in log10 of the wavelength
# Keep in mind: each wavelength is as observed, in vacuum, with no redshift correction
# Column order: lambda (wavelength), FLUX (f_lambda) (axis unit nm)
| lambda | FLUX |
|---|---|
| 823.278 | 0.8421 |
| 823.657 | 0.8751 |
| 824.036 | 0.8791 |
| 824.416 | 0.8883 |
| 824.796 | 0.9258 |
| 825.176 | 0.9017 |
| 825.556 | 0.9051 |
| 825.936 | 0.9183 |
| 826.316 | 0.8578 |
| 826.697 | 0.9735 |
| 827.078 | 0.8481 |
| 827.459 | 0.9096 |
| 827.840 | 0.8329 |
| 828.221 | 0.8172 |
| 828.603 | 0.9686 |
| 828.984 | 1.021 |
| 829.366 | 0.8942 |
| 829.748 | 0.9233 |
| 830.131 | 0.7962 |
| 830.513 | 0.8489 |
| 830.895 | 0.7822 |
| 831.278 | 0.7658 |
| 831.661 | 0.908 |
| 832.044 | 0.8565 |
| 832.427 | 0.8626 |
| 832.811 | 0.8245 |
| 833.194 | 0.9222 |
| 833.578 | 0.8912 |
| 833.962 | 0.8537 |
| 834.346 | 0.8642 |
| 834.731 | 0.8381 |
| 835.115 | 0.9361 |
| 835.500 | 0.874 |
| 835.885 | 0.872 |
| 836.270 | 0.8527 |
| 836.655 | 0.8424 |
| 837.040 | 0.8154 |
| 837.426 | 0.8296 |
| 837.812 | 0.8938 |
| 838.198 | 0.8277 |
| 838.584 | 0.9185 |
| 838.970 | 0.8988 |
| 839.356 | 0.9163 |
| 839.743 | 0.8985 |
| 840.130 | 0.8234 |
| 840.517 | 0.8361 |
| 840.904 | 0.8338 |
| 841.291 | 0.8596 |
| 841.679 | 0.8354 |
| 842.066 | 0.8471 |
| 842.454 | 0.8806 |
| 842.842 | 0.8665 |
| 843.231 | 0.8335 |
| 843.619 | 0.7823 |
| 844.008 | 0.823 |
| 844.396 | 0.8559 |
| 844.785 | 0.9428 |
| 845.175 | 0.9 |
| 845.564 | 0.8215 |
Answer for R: 0.20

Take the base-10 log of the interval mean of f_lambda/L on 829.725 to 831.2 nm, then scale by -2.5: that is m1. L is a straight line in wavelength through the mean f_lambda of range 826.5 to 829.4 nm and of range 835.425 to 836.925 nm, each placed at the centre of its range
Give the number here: 0.09 mag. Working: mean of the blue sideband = 0.909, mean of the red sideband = 0.857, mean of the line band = 0.822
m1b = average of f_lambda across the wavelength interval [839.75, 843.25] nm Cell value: 0.85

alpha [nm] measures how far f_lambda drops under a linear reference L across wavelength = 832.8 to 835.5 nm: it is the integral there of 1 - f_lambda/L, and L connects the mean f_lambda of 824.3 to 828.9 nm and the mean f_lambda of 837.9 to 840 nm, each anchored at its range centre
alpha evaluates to 0.043 nm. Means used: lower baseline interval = 0.899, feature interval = 0.879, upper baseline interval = 0.89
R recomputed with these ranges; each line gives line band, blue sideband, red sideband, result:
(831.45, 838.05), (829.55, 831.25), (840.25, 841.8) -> -0.248 nm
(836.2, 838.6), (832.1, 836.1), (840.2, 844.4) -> 0.028 nm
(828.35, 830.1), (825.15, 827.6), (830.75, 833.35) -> -0.118 nm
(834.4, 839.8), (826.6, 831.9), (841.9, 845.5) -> -0.035 nm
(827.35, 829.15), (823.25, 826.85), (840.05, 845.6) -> -0.038 nm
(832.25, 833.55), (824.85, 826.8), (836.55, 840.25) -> 0.020 nm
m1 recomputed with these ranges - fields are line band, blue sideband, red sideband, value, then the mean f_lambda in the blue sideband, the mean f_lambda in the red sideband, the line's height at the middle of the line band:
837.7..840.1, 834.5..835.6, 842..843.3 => -0.021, 0.882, 0.86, 0.871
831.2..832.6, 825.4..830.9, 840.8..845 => 0.032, 0.89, 0.851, 0.88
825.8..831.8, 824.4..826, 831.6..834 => 0.017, 0.909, 0.874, 0.892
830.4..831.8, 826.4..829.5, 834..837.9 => 0.084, 0.907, 0.861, 0.888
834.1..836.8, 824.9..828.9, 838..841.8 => 0.010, 0.898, 0.865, 0.876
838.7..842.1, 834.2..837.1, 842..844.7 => -0.014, 0.864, 0.845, 0.852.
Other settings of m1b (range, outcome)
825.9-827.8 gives 0.895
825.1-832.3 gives 0.88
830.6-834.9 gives 0.852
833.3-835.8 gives 0.877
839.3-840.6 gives 0.866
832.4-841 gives 0.867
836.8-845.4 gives 0.86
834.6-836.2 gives 0.88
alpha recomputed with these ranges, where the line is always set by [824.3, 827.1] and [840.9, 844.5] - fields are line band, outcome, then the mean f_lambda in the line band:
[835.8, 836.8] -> 0.013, 0.855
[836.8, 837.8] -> 0.030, 0.836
